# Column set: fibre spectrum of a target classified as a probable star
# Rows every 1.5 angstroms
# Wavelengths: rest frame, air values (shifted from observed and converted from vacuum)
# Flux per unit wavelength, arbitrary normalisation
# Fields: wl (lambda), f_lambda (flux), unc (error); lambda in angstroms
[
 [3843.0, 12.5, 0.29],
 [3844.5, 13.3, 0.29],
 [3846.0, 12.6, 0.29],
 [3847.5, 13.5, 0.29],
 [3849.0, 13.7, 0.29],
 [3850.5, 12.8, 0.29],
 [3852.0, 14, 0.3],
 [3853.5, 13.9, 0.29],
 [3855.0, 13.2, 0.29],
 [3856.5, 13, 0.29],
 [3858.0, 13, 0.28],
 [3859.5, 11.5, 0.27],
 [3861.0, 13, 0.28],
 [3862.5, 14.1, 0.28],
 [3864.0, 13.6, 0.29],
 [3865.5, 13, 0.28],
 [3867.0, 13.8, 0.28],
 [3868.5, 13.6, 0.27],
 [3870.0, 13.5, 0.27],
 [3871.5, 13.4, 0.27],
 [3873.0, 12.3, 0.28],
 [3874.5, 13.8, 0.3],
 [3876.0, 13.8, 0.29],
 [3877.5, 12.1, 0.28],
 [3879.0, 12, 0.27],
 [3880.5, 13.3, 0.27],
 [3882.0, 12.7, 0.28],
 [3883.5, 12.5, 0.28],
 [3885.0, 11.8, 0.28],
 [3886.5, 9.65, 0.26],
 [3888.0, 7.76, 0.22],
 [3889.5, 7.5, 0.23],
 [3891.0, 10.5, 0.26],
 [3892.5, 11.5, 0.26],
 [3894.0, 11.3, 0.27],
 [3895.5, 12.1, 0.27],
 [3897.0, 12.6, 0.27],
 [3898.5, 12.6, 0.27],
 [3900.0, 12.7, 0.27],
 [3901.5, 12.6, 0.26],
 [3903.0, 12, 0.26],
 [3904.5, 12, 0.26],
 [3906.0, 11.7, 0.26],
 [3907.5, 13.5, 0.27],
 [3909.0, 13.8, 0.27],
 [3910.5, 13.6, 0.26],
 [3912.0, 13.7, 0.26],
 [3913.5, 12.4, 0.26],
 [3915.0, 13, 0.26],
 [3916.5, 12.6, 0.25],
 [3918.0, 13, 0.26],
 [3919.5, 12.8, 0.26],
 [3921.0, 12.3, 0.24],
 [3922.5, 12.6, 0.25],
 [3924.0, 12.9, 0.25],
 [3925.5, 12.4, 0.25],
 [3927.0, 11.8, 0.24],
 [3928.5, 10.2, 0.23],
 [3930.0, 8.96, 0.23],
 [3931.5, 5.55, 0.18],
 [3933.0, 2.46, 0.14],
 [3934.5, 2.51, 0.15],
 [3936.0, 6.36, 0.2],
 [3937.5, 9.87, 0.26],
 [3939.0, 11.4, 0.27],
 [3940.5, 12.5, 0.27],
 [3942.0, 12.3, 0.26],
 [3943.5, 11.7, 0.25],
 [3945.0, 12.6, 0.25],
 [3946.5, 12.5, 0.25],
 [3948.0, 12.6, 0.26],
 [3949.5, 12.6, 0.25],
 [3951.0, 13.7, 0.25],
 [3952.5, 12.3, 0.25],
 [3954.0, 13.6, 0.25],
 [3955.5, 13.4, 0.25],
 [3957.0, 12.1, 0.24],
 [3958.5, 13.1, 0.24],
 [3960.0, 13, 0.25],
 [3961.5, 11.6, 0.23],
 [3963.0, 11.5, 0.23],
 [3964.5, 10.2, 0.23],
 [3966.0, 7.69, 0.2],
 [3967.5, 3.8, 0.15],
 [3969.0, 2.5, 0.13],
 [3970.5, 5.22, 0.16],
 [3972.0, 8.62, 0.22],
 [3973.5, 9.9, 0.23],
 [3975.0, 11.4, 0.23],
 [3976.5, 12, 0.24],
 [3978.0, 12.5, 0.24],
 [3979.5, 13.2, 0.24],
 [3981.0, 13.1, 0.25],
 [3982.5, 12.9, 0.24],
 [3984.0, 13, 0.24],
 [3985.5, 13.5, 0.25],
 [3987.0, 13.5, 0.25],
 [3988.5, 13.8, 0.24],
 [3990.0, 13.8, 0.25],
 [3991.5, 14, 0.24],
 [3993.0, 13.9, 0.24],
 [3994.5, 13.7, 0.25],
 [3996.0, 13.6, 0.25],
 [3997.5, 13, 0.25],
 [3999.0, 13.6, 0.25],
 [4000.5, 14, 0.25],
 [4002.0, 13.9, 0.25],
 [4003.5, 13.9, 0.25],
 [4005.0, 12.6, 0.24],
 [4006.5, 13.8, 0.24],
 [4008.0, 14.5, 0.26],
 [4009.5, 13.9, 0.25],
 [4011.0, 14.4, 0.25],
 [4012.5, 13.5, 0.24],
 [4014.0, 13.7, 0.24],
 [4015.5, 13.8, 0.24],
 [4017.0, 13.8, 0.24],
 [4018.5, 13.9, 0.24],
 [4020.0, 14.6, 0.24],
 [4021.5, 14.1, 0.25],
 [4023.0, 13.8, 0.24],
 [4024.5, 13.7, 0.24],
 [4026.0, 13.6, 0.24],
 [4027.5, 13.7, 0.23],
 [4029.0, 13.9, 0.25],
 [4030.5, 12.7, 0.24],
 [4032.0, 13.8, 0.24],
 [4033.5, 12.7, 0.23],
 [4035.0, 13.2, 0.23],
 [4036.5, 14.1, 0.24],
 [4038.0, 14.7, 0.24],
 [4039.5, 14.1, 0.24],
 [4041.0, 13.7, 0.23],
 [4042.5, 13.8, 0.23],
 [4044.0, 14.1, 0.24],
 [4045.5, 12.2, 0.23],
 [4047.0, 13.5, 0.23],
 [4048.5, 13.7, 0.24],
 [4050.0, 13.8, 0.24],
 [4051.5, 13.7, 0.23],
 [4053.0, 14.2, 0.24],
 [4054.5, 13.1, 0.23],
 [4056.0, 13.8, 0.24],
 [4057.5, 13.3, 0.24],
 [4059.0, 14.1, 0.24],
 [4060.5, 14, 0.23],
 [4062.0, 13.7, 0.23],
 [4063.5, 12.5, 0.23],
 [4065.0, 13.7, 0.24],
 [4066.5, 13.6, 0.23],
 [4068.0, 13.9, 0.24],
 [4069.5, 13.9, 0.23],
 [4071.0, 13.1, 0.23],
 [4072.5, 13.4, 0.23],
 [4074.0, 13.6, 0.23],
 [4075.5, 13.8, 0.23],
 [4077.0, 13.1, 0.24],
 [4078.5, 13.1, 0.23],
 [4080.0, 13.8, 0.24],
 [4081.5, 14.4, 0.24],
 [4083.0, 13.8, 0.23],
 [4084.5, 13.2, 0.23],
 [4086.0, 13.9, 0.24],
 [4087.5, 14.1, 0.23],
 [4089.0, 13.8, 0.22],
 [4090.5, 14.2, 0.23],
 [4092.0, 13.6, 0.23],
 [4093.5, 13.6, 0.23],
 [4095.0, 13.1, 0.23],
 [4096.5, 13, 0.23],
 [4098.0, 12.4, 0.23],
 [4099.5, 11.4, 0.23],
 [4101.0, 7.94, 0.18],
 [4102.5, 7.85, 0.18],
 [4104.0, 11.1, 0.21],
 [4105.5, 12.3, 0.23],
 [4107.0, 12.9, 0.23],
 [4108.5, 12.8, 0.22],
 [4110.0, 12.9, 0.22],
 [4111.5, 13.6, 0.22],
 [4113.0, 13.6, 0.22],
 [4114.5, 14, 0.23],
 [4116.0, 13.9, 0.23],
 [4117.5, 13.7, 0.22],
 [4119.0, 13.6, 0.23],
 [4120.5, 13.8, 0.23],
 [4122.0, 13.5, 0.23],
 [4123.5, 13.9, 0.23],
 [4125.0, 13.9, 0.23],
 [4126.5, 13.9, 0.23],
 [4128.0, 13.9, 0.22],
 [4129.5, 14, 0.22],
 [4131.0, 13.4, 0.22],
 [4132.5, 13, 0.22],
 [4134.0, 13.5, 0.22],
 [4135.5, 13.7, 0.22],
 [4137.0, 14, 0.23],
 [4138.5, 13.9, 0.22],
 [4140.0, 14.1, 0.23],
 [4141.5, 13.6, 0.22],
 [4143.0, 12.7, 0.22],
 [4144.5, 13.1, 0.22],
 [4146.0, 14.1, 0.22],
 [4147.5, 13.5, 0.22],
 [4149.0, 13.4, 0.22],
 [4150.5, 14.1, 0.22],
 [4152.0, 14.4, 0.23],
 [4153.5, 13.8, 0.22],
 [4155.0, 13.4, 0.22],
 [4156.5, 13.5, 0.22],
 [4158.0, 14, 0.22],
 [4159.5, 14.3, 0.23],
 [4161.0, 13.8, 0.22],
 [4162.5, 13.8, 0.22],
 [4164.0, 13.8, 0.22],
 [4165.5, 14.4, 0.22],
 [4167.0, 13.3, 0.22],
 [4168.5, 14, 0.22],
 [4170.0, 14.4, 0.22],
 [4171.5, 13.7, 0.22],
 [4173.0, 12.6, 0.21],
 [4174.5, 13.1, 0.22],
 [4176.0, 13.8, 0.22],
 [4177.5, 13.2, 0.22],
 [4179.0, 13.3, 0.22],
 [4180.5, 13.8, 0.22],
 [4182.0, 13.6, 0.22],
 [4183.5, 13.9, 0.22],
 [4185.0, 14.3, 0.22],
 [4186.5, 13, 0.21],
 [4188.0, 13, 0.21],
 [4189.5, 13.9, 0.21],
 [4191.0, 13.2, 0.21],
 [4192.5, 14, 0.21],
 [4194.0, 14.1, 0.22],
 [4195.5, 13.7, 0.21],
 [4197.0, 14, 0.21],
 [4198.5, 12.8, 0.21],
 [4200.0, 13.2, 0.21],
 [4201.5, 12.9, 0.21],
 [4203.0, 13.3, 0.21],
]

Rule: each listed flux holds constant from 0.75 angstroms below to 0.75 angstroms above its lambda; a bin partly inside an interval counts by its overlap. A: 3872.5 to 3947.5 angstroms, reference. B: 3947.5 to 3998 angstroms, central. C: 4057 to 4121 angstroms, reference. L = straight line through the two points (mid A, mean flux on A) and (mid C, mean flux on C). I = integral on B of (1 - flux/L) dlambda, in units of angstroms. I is 1.3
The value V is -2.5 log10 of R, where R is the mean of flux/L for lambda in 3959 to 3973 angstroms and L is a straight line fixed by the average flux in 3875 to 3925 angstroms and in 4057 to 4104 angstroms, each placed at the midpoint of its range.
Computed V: 0.437 mag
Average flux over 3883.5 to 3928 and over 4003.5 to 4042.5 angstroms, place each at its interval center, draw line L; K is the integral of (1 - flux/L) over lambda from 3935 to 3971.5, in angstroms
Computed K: 5.8 angstroms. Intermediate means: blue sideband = 12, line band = 10.7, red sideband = 13.8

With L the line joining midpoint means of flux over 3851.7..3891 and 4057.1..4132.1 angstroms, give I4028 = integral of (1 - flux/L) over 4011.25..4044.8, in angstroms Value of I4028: -2.0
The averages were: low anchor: 12.5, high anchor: 13.2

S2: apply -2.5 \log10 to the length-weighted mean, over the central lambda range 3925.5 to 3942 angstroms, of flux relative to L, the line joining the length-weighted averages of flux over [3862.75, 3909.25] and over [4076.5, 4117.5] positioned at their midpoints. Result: 0.40 mag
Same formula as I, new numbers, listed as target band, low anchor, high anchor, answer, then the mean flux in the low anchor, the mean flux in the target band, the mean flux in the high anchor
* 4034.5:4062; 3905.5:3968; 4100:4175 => -2.9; 11.3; 13.7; 13.3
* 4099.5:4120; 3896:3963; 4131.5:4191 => 1.4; 11.7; 12.3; 13.7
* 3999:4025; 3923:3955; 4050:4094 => -3.4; 10.6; 13.9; 13.7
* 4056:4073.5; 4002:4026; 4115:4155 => 0.3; 13.9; 13.6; 13.7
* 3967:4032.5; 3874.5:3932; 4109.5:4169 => -0.3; 11.9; 12.7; 13.7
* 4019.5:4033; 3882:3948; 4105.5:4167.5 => -1.4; 11.2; 13.7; 13.7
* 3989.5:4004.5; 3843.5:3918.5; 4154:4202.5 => -0.9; 12.6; 13.7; 13.6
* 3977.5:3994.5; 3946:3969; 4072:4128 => -2.6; 11.3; 13.4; 13.1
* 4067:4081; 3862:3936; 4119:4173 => -0.4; 11.7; 13.5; 13.7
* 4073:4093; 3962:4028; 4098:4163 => -1.2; 12.4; 13.7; 13.2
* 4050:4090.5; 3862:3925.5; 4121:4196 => -1.2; 12.4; 13.7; 13.7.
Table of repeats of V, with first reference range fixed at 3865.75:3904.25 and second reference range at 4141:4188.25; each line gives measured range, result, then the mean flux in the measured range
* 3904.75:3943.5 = 0.12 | 11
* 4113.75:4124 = -0.03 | 13.8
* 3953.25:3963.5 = -0.01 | 12.6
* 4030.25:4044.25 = -0.06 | 13.7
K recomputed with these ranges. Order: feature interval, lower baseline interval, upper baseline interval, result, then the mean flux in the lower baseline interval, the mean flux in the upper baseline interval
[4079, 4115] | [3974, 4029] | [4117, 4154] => 2.3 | 13.5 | 13.7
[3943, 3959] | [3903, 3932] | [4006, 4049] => -0.2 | 12.1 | 13.8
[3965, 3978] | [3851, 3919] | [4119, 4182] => 5.0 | 12.5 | 13.7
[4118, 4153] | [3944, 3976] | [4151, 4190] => -1.3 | 10.7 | 13.7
